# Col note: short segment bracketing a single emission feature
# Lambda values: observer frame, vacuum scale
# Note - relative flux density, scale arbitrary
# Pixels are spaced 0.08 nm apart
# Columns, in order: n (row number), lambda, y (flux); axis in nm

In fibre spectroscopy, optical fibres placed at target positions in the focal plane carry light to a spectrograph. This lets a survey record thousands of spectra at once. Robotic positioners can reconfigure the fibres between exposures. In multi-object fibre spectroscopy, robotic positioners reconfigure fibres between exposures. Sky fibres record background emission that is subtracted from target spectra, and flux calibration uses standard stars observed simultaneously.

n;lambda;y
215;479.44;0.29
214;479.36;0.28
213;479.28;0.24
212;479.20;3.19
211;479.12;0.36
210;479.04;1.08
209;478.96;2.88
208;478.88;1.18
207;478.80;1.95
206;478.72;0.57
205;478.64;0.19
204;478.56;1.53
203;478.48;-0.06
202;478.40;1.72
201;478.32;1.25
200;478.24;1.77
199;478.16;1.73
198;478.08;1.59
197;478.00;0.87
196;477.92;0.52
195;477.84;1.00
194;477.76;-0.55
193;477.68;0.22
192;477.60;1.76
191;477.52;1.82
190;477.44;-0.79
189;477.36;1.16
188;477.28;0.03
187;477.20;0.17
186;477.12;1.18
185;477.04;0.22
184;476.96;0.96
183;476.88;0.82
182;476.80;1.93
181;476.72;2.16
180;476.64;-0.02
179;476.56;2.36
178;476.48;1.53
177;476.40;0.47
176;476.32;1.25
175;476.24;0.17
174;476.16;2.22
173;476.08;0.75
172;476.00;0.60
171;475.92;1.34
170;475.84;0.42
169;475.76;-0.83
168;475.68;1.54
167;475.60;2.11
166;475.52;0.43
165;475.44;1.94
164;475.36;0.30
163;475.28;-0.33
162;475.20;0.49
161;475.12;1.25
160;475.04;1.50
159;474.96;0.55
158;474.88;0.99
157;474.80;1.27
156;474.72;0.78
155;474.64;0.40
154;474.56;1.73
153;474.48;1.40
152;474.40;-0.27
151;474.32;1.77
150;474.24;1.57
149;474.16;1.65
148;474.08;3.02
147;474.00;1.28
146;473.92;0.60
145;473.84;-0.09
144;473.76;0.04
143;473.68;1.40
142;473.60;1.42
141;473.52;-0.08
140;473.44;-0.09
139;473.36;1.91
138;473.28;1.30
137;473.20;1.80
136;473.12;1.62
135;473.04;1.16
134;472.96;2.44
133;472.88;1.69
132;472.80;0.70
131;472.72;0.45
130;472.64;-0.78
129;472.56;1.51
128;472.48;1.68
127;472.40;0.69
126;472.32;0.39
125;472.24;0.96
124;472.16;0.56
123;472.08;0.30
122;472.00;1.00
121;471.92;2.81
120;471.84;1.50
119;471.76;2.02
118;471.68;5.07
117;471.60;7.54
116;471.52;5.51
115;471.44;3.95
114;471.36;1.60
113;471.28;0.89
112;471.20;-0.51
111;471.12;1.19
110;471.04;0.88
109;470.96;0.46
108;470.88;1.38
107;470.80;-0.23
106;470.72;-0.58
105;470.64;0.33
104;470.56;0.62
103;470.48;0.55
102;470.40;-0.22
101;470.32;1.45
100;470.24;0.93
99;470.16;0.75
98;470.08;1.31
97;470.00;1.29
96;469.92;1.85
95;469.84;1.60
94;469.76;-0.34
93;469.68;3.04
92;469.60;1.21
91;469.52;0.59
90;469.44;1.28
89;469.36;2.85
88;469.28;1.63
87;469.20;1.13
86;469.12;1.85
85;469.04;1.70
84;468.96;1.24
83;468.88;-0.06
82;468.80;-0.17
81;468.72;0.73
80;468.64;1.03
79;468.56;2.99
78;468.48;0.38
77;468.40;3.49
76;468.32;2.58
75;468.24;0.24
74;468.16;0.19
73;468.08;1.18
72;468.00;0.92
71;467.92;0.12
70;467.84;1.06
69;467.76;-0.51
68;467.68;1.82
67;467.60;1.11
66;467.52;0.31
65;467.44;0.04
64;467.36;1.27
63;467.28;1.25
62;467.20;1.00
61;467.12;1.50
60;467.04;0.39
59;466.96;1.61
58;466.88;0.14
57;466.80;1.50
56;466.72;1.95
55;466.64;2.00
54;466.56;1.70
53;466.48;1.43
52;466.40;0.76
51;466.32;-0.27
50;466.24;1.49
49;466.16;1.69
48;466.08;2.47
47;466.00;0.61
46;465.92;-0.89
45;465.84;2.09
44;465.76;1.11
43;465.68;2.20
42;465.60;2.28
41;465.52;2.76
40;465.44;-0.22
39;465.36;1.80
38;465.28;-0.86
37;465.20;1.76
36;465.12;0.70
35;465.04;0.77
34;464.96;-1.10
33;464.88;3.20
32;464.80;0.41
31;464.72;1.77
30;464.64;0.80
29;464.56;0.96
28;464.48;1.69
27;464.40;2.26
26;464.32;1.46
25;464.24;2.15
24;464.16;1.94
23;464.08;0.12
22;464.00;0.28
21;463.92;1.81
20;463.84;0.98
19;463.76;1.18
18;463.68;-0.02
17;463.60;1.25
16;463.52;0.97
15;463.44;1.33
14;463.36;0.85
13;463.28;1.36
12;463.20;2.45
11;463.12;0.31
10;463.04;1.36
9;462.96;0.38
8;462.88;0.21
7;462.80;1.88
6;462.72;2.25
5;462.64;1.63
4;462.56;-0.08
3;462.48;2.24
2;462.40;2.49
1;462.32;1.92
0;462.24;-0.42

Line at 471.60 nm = Hgamma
